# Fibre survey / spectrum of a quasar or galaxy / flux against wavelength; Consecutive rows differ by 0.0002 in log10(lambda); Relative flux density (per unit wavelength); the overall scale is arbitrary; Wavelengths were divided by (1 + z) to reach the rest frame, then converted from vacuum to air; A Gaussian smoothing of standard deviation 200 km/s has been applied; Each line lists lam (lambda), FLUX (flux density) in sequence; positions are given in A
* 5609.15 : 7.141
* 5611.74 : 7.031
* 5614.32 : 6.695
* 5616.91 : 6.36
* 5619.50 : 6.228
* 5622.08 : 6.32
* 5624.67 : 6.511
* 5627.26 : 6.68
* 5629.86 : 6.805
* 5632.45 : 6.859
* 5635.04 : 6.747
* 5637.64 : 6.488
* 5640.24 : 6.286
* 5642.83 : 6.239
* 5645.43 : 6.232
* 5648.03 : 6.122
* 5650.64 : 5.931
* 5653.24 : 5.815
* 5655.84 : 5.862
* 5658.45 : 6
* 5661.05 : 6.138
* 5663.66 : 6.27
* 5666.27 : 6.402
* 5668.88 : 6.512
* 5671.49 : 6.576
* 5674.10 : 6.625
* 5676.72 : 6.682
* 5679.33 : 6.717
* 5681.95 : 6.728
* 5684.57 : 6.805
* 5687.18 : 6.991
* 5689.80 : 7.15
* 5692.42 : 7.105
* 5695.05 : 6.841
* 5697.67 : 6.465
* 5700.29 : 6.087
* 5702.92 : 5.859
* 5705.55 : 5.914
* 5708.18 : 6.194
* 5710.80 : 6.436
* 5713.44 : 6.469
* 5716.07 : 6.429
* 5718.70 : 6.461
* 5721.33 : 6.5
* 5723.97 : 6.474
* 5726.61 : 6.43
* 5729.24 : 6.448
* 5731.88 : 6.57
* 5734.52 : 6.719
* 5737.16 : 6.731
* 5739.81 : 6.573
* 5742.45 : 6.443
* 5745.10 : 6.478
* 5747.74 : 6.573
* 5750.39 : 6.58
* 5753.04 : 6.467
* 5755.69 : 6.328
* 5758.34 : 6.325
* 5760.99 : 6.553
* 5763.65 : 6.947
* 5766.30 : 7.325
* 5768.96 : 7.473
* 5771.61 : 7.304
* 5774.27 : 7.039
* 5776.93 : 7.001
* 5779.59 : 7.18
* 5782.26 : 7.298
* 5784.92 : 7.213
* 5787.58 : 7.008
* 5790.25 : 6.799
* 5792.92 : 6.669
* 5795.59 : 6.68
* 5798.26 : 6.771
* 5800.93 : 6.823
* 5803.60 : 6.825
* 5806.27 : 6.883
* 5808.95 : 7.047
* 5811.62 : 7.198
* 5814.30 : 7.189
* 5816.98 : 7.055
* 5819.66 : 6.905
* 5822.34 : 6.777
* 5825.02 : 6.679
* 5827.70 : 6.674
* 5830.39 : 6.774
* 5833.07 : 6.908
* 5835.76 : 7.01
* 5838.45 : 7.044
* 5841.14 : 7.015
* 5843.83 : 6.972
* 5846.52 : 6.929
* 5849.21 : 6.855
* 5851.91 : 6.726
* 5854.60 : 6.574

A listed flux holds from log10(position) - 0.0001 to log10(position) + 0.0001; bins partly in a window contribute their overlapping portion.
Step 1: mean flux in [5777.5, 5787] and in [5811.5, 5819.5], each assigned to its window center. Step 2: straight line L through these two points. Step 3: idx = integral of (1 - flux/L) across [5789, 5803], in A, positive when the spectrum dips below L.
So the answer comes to 0.8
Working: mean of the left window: 7.2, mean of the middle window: 6.75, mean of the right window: 7.1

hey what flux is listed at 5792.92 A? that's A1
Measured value 6.669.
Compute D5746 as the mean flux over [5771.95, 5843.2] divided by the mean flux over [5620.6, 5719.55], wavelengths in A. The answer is 1.1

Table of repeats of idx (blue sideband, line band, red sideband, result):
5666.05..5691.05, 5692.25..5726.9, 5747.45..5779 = 2.0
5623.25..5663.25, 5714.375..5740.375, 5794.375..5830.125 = 0.3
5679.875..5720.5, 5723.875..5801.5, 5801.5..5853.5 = -0.7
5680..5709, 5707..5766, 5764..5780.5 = 3.3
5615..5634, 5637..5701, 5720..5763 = 0.9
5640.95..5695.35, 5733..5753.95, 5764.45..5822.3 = 0.7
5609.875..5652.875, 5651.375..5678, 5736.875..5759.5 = 0.8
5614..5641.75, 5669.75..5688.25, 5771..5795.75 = -0.1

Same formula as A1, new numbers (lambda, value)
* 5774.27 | 7.039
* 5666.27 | 6.402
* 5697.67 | 6.465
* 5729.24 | 6.448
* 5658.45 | 6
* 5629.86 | 6.805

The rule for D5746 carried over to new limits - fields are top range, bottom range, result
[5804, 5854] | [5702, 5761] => 1.08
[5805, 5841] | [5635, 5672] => 1.12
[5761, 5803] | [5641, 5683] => 1.11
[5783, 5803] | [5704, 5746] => 1.06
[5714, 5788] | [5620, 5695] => 1.04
